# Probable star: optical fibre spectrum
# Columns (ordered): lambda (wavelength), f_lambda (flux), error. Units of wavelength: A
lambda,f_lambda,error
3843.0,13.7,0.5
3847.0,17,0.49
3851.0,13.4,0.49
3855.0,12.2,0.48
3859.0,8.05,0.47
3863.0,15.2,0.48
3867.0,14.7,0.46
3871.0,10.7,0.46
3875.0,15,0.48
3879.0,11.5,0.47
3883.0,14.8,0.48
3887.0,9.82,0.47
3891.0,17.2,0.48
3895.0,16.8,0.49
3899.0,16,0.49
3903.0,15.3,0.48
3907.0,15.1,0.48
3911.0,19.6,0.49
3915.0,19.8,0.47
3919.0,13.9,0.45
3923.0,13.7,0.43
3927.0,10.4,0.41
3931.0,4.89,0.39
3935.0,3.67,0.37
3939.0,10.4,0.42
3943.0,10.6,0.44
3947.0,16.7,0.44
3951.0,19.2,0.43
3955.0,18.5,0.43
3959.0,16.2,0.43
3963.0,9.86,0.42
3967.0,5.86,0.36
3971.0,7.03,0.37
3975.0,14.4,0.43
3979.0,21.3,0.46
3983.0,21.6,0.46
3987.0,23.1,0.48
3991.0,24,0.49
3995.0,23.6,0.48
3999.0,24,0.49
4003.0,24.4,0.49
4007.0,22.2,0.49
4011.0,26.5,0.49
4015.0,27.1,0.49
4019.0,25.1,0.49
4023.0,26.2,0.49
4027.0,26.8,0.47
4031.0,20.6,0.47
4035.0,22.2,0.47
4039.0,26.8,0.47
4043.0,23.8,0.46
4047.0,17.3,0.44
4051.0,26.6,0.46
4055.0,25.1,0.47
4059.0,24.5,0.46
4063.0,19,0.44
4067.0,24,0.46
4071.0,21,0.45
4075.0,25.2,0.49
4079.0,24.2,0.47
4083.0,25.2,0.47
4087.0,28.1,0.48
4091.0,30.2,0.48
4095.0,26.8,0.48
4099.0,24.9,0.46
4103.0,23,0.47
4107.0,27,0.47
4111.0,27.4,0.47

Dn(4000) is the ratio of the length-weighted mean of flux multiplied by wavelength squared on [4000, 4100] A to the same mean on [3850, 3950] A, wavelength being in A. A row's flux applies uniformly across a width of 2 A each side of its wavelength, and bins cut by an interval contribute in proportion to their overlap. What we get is 2.00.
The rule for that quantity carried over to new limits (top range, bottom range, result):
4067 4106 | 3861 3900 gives 1.99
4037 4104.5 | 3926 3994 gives 1.82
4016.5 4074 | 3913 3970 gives 2.02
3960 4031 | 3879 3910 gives 1.46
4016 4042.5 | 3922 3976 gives 2.24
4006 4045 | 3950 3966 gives 1.70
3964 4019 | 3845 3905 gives 1.56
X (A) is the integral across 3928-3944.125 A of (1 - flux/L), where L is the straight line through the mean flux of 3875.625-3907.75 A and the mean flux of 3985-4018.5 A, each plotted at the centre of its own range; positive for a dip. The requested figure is 9.7 A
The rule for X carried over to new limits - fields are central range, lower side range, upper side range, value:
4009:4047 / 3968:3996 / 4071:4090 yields -5.0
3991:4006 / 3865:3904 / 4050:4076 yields -2.8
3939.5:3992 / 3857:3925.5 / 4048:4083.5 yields 7.9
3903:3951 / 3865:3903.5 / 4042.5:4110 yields 9.7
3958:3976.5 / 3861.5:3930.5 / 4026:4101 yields 8.3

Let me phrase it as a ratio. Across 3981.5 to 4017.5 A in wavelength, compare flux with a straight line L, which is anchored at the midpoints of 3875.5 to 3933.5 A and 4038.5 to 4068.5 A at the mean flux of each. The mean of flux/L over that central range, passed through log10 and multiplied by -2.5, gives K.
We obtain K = -0.206 mag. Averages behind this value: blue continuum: 14.1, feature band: 24.1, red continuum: 23.2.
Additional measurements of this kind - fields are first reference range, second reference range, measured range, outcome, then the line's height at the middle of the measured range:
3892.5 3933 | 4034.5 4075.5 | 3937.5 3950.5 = 0.23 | 16.5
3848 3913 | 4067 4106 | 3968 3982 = 0.34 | 19.3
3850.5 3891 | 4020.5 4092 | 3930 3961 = 0.35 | 17.4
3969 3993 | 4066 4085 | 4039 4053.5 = -0.05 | 22.3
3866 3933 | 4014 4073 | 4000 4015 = -0.16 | 21.3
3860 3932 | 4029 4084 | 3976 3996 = -0.16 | 19.2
